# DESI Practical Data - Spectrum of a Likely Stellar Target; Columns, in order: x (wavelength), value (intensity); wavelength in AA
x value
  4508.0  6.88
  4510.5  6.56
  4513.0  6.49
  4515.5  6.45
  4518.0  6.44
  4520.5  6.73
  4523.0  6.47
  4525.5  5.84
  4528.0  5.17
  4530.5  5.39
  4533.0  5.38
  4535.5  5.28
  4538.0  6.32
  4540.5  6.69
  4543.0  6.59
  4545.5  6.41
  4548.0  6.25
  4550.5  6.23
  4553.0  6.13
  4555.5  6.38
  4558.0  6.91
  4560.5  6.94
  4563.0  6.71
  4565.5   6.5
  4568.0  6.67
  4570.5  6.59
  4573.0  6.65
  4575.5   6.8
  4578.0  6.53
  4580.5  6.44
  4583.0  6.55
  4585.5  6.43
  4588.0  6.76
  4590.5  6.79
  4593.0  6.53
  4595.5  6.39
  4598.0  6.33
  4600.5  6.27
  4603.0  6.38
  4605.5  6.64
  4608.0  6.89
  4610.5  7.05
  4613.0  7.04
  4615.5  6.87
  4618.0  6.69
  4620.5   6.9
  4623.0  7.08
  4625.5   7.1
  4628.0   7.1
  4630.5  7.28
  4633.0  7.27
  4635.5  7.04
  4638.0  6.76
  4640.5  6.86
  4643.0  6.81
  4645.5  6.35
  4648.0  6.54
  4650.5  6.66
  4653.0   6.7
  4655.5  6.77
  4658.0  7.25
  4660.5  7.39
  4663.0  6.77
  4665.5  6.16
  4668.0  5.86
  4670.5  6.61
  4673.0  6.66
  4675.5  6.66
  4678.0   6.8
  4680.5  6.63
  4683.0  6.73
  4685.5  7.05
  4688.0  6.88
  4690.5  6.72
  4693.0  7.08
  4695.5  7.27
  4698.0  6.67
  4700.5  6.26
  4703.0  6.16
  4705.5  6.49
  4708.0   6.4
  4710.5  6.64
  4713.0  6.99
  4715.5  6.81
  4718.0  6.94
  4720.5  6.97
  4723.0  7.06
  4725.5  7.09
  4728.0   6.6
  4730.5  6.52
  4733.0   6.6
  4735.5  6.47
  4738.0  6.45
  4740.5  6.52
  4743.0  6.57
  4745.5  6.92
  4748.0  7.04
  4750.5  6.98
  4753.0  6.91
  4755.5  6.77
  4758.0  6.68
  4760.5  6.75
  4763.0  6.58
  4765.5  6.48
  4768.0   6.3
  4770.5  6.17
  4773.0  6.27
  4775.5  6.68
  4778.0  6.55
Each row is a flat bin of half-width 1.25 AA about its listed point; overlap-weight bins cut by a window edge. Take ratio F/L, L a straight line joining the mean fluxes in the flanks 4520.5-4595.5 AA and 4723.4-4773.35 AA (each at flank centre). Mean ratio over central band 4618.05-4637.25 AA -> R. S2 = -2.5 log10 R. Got -0.10 mag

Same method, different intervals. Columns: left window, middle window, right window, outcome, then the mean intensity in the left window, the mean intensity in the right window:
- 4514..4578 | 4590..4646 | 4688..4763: -0.052 mag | 6.32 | 6.74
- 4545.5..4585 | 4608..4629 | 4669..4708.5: -0.058 mag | 6.55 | 6.69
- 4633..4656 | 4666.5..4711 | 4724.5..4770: 0.012 mag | 6.75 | 6.67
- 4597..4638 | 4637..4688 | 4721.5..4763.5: 0.019 mag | 6.87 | 6.74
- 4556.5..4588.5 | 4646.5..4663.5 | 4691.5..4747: -0.030 mag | 6.65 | 6.71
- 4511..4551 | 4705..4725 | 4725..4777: -0.042 mag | 6.14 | 6.63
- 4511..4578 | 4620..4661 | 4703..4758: -0.062 mag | 6.33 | 6.73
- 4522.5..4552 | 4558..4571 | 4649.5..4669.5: -0.095 mag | 5.99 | 6.69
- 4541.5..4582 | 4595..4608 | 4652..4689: 0.027 mag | 6.55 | 6.73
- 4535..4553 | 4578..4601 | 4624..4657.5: 0.009 mag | 6.28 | 6.87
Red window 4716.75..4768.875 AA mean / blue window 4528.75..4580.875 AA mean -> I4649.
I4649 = 1.06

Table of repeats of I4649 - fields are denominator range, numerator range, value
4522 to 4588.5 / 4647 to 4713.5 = 1.06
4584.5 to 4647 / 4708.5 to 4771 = 0.99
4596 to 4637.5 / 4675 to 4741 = 0.98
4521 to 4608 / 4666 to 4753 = 1.05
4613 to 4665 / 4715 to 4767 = 0.98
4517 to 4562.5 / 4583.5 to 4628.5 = 1.08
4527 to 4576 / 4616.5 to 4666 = 1.09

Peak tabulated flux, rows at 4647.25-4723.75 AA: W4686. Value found 7.39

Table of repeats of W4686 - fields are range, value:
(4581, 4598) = 6.79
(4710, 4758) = 7.09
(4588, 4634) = 7.28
